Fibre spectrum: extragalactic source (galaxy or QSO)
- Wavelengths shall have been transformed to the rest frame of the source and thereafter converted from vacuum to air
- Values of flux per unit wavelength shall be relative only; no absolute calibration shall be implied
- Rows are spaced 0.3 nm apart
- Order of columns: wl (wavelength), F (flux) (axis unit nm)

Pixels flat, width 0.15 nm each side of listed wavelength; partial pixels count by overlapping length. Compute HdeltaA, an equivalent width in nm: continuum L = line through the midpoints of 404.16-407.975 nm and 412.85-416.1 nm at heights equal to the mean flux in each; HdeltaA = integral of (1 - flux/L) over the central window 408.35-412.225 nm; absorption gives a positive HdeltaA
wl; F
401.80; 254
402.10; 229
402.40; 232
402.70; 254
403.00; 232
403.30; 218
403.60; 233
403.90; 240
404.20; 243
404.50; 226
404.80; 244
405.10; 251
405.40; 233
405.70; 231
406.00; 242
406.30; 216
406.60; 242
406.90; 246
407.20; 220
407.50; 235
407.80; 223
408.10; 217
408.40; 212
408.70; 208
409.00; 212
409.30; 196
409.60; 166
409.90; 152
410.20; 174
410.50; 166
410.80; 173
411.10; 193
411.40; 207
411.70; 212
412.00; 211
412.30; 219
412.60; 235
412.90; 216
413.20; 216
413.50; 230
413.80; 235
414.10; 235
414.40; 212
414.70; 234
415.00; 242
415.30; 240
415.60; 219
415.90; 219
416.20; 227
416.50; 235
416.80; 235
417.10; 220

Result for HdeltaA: 0.67 nm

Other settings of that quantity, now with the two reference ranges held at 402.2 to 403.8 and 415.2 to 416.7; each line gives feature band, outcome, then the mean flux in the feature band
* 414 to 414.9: 0.00 nm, 227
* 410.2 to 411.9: 0.30 nm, 189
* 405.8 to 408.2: 0.02 nm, 230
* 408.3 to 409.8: 0.22 nm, 197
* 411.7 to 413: 0.06 nm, 219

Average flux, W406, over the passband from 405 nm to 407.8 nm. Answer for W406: 234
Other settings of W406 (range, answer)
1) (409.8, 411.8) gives 182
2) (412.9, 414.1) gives 227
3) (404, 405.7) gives 239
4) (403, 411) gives 216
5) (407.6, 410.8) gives 192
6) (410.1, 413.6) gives 204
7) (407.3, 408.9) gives 219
